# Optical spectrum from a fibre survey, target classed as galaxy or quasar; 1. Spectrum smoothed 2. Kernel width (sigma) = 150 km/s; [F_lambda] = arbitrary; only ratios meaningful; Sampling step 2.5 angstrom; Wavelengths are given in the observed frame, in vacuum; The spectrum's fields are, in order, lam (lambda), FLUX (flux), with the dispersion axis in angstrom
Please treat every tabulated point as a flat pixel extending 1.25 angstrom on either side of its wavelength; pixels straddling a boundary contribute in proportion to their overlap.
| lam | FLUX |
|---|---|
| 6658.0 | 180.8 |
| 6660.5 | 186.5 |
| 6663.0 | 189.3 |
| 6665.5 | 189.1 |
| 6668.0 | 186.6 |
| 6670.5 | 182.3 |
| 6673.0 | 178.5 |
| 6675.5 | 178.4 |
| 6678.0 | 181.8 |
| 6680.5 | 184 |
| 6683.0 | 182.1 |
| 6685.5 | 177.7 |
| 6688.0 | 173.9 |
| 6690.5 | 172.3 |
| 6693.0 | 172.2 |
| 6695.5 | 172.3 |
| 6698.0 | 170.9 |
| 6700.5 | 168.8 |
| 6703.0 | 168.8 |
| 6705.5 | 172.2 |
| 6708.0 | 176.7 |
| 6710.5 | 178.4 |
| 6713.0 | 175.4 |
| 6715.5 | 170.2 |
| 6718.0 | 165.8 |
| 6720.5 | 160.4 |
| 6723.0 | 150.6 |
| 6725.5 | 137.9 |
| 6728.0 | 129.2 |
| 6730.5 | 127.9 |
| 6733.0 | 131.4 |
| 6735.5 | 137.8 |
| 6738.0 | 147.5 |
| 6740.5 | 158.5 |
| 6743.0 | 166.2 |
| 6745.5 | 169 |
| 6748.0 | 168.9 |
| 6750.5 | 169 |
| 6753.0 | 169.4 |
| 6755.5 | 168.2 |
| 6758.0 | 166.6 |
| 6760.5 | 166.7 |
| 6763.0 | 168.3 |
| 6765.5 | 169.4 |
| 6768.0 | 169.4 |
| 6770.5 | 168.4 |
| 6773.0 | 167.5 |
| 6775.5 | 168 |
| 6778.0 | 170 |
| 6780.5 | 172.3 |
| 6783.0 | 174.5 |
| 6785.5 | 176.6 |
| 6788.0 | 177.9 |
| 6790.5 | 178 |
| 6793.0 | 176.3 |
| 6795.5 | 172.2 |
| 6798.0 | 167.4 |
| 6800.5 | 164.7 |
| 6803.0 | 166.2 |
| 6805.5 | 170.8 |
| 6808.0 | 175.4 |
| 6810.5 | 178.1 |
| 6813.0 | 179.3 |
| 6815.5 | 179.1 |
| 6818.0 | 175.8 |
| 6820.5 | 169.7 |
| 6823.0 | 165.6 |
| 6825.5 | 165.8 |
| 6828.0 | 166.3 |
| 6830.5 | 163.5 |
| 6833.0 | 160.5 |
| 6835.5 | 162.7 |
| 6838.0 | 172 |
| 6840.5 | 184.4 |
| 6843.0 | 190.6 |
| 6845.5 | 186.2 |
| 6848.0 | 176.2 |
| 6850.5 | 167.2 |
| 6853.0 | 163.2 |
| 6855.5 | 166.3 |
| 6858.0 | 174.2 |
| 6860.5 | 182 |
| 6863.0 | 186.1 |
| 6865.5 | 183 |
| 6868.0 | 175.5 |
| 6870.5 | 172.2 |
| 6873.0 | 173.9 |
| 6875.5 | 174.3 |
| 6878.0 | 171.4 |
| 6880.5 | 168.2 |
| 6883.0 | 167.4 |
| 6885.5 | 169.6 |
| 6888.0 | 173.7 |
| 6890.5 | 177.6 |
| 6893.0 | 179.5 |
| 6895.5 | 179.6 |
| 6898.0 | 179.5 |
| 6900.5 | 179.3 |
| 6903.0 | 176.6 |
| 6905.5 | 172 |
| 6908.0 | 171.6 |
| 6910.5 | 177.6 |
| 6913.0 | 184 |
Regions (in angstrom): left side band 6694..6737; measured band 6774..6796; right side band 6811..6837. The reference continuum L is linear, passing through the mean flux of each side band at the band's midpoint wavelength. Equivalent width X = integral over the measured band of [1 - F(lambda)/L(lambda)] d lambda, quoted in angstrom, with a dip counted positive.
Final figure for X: -1.1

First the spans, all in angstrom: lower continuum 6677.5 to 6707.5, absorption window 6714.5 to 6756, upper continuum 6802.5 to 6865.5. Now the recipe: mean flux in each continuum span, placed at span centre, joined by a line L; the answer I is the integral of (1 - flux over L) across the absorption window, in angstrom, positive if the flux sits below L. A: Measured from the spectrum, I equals 4.8 angstrom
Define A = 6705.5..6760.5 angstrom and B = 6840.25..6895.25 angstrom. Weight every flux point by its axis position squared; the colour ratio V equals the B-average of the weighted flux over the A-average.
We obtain 1.15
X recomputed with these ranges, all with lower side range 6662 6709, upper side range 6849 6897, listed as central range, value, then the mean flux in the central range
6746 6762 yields 0.7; 168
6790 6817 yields 0.3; 173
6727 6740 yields 3.0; 136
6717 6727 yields 1.4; 153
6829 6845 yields 0.2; 173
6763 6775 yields 0.5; 169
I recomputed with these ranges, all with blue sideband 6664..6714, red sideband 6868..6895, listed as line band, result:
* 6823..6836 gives 0.8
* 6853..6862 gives 0.0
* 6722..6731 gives 2.0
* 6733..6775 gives 2.9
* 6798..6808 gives 0.4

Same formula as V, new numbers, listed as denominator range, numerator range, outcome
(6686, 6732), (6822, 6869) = 1.10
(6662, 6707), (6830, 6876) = 1.03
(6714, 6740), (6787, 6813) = 1.21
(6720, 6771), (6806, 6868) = 1.14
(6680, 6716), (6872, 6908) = 1.06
